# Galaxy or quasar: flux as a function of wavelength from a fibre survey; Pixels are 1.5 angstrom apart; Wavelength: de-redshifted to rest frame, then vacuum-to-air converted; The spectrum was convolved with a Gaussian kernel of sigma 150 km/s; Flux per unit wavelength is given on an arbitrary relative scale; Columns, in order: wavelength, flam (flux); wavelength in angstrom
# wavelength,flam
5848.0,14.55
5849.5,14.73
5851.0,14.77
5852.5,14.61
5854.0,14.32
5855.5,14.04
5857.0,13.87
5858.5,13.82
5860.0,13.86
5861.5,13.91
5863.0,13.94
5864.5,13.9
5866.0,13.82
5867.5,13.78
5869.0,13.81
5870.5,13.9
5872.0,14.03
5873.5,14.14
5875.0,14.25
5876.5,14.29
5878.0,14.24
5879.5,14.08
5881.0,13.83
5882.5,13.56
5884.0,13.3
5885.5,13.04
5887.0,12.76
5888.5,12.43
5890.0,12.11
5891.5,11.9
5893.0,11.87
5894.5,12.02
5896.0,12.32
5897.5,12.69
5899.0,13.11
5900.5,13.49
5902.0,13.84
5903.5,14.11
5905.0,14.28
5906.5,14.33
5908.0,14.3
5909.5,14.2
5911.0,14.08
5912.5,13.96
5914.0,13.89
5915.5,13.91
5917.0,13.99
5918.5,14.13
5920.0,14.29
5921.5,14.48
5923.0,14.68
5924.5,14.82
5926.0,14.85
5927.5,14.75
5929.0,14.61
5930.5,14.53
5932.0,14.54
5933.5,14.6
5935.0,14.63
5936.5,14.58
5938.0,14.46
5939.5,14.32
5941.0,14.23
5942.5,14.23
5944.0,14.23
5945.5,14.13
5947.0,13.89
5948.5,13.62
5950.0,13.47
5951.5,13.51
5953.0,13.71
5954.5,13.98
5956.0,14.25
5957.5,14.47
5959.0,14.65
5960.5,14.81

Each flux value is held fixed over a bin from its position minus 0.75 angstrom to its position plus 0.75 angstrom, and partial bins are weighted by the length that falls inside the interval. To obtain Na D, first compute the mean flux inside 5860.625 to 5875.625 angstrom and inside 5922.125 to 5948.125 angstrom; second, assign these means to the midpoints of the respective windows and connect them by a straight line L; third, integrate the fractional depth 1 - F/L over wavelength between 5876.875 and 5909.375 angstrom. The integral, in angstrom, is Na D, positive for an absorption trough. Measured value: 2.0 angstrom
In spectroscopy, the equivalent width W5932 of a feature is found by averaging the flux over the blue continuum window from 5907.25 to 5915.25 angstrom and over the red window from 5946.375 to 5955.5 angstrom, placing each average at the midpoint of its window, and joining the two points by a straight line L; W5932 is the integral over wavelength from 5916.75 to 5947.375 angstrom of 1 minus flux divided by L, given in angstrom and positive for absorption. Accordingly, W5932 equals -1.2 angstrom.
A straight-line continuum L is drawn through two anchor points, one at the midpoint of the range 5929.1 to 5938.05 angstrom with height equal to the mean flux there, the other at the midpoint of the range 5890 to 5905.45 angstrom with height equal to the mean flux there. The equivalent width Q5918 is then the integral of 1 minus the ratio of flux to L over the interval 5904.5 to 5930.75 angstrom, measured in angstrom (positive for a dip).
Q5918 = -1.0 angstrom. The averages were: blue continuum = 12.9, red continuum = 14.6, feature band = 14.3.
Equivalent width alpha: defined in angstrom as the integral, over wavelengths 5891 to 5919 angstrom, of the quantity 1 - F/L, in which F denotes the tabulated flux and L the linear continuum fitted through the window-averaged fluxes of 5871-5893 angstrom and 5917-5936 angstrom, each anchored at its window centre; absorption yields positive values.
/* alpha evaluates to 1.0 angstrom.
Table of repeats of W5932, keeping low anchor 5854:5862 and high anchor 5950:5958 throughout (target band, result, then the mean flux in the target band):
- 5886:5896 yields 1.2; 12.2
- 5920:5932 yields -0.6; 14.6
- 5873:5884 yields -0.1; 14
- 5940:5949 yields -0.1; 14.1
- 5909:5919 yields -0.1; 14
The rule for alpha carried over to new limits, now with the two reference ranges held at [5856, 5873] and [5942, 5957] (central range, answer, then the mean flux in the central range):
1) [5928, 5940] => -0.6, 14.5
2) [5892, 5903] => 0.9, 12.8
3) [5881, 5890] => 0.6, 13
